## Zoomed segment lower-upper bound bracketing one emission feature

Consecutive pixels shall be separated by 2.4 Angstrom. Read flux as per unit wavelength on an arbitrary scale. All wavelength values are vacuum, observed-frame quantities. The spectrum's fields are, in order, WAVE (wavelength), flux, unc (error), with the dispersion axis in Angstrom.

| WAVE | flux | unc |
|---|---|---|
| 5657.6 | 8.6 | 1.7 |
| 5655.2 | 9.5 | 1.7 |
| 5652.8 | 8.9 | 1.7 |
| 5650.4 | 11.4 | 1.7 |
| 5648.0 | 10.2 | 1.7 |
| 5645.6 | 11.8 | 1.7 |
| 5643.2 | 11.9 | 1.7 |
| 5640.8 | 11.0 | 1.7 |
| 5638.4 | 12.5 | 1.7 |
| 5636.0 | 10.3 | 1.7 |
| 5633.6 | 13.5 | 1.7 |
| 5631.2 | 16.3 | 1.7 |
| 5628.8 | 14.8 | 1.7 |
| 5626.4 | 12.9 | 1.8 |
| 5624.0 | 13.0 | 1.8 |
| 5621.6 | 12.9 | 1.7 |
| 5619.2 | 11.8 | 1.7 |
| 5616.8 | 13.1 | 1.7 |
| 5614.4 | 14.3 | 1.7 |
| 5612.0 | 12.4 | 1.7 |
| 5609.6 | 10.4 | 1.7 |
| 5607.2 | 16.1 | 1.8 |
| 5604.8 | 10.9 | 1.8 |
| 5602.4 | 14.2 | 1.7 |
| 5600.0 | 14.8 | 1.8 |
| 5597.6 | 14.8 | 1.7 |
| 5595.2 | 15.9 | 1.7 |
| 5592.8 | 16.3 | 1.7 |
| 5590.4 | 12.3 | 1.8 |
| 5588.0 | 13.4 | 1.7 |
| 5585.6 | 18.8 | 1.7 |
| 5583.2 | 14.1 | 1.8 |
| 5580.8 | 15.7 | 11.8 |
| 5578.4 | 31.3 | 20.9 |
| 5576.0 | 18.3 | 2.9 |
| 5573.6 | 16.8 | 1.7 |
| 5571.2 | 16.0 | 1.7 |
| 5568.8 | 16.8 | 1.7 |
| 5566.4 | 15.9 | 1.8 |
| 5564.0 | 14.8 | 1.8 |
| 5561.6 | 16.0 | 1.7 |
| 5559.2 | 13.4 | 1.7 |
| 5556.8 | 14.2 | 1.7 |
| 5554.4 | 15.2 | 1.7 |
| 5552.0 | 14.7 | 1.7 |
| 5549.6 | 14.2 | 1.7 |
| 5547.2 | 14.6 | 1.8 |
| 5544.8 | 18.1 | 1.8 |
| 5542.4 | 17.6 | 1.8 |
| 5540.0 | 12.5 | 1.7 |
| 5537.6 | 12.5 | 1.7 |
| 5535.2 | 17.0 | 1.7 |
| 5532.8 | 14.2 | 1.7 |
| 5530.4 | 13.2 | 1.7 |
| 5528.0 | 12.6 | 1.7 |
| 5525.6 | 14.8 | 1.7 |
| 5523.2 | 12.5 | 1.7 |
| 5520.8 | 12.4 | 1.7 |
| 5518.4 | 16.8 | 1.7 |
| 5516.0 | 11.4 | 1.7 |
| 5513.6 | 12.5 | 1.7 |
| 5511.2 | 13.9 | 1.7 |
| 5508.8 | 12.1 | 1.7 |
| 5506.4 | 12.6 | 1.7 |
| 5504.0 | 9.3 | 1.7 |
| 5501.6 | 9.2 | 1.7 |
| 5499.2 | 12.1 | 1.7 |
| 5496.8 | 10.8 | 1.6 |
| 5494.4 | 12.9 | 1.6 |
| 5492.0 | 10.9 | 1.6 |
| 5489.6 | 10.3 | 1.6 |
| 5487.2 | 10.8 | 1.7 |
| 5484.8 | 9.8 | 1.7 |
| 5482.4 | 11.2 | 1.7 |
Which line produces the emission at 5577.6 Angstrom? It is C III] 1909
